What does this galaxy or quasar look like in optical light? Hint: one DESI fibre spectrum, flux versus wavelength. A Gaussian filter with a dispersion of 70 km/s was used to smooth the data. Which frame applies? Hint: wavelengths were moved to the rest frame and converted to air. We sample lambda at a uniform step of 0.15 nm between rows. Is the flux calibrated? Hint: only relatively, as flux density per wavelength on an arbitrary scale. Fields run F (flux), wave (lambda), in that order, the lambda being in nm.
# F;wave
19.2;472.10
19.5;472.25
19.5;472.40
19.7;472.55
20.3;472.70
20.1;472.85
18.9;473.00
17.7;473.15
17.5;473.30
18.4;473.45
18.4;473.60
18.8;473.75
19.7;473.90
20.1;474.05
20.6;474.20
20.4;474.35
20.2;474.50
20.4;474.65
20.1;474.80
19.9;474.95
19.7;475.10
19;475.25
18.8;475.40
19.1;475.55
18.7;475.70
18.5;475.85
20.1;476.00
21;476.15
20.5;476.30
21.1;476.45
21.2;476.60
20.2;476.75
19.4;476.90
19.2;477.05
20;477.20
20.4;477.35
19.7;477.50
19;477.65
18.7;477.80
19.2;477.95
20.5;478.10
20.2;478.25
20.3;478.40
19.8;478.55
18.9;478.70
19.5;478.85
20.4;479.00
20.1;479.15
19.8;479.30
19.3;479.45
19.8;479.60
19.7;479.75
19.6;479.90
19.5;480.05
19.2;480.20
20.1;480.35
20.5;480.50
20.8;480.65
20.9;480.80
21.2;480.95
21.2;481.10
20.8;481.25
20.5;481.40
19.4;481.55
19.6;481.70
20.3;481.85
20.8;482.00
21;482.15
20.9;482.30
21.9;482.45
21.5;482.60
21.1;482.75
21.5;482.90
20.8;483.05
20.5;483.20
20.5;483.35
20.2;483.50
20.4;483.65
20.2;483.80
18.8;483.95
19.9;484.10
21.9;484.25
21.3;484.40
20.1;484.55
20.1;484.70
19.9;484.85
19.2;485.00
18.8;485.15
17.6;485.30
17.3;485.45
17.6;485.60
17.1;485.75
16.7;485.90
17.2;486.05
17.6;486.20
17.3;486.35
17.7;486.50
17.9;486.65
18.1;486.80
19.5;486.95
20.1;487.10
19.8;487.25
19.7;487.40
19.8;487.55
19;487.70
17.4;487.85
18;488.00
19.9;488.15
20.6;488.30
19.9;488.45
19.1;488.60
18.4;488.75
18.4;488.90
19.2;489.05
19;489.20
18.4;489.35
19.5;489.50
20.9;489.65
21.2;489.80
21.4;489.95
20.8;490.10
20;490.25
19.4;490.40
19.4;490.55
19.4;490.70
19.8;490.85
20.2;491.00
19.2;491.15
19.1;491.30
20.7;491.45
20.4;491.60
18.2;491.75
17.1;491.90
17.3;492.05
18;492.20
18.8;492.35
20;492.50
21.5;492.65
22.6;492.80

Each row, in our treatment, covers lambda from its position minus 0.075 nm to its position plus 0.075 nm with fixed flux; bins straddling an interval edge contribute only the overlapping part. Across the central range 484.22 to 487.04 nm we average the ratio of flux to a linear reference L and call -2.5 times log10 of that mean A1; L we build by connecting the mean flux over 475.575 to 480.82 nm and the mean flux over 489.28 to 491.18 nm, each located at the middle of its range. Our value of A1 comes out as 0.08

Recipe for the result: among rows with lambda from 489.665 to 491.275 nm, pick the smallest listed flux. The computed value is 19.2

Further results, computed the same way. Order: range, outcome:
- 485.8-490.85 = 16.7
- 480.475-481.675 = 19.4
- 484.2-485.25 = 18.8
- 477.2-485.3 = 17.6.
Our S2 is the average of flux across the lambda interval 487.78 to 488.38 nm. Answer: 19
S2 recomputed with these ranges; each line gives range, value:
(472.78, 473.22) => 18.9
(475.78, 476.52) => 20.2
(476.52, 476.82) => 20.7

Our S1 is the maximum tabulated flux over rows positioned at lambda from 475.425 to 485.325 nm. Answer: 21.9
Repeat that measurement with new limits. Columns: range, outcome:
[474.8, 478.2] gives 21.2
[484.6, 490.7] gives 21.4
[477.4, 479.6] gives 20.5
